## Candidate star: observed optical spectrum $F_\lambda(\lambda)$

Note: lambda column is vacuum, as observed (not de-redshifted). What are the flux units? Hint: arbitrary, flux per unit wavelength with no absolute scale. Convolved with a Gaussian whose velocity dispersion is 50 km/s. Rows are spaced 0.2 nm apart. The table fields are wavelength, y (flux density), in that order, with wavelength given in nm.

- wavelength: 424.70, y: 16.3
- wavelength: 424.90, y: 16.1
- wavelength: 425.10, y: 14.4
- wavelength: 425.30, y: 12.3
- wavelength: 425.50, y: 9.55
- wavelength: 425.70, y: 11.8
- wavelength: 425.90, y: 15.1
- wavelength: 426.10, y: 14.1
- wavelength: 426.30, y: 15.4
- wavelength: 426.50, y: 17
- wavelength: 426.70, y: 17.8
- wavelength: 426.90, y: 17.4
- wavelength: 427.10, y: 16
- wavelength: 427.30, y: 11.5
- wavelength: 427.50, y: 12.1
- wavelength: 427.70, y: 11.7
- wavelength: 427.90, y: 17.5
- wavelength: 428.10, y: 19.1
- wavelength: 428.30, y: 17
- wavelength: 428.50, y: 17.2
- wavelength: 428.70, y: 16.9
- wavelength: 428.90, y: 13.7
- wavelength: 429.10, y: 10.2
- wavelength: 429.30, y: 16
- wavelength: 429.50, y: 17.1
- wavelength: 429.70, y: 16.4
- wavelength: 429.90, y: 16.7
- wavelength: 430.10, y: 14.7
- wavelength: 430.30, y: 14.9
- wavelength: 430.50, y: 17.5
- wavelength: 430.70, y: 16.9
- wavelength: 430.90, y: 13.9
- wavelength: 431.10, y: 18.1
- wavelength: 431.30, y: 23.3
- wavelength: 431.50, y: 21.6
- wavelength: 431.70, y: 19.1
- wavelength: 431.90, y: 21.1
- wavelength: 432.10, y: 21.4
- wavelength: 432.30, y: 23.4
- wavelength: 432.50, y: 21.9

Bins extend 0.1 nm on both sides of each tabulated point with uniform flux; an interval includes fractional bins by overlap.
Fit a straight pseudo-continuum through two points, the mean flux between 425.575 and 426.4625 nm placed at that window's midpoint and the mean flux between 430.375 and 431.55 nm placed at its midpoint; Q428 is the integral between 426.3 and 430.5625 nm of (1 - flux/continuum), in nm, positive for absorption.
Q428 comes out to 0.14 nm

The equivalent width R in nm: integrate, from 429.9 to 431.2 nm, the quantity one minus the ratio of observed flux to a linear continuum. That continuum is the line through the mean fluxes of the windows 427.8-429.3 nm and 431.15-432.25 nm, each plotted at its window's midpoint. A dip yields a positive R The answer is 0.22 nm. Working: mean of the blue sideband 15.9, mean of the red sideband 21.2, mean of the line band 16.1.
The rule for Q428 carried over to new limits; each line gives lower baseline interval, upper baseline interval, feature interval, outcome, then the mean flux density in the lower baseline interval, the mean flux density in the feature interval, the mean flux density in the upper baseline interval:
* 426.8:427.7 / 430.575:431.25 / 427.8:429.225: -0.10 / 14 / 15.9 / 16.9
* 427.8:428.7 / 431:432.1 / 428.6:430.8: 0.40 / 17.6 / 15.5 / 20.7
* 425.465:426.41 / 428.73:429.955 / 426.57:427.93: -0.07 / 13.5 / 14.8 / 15.1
